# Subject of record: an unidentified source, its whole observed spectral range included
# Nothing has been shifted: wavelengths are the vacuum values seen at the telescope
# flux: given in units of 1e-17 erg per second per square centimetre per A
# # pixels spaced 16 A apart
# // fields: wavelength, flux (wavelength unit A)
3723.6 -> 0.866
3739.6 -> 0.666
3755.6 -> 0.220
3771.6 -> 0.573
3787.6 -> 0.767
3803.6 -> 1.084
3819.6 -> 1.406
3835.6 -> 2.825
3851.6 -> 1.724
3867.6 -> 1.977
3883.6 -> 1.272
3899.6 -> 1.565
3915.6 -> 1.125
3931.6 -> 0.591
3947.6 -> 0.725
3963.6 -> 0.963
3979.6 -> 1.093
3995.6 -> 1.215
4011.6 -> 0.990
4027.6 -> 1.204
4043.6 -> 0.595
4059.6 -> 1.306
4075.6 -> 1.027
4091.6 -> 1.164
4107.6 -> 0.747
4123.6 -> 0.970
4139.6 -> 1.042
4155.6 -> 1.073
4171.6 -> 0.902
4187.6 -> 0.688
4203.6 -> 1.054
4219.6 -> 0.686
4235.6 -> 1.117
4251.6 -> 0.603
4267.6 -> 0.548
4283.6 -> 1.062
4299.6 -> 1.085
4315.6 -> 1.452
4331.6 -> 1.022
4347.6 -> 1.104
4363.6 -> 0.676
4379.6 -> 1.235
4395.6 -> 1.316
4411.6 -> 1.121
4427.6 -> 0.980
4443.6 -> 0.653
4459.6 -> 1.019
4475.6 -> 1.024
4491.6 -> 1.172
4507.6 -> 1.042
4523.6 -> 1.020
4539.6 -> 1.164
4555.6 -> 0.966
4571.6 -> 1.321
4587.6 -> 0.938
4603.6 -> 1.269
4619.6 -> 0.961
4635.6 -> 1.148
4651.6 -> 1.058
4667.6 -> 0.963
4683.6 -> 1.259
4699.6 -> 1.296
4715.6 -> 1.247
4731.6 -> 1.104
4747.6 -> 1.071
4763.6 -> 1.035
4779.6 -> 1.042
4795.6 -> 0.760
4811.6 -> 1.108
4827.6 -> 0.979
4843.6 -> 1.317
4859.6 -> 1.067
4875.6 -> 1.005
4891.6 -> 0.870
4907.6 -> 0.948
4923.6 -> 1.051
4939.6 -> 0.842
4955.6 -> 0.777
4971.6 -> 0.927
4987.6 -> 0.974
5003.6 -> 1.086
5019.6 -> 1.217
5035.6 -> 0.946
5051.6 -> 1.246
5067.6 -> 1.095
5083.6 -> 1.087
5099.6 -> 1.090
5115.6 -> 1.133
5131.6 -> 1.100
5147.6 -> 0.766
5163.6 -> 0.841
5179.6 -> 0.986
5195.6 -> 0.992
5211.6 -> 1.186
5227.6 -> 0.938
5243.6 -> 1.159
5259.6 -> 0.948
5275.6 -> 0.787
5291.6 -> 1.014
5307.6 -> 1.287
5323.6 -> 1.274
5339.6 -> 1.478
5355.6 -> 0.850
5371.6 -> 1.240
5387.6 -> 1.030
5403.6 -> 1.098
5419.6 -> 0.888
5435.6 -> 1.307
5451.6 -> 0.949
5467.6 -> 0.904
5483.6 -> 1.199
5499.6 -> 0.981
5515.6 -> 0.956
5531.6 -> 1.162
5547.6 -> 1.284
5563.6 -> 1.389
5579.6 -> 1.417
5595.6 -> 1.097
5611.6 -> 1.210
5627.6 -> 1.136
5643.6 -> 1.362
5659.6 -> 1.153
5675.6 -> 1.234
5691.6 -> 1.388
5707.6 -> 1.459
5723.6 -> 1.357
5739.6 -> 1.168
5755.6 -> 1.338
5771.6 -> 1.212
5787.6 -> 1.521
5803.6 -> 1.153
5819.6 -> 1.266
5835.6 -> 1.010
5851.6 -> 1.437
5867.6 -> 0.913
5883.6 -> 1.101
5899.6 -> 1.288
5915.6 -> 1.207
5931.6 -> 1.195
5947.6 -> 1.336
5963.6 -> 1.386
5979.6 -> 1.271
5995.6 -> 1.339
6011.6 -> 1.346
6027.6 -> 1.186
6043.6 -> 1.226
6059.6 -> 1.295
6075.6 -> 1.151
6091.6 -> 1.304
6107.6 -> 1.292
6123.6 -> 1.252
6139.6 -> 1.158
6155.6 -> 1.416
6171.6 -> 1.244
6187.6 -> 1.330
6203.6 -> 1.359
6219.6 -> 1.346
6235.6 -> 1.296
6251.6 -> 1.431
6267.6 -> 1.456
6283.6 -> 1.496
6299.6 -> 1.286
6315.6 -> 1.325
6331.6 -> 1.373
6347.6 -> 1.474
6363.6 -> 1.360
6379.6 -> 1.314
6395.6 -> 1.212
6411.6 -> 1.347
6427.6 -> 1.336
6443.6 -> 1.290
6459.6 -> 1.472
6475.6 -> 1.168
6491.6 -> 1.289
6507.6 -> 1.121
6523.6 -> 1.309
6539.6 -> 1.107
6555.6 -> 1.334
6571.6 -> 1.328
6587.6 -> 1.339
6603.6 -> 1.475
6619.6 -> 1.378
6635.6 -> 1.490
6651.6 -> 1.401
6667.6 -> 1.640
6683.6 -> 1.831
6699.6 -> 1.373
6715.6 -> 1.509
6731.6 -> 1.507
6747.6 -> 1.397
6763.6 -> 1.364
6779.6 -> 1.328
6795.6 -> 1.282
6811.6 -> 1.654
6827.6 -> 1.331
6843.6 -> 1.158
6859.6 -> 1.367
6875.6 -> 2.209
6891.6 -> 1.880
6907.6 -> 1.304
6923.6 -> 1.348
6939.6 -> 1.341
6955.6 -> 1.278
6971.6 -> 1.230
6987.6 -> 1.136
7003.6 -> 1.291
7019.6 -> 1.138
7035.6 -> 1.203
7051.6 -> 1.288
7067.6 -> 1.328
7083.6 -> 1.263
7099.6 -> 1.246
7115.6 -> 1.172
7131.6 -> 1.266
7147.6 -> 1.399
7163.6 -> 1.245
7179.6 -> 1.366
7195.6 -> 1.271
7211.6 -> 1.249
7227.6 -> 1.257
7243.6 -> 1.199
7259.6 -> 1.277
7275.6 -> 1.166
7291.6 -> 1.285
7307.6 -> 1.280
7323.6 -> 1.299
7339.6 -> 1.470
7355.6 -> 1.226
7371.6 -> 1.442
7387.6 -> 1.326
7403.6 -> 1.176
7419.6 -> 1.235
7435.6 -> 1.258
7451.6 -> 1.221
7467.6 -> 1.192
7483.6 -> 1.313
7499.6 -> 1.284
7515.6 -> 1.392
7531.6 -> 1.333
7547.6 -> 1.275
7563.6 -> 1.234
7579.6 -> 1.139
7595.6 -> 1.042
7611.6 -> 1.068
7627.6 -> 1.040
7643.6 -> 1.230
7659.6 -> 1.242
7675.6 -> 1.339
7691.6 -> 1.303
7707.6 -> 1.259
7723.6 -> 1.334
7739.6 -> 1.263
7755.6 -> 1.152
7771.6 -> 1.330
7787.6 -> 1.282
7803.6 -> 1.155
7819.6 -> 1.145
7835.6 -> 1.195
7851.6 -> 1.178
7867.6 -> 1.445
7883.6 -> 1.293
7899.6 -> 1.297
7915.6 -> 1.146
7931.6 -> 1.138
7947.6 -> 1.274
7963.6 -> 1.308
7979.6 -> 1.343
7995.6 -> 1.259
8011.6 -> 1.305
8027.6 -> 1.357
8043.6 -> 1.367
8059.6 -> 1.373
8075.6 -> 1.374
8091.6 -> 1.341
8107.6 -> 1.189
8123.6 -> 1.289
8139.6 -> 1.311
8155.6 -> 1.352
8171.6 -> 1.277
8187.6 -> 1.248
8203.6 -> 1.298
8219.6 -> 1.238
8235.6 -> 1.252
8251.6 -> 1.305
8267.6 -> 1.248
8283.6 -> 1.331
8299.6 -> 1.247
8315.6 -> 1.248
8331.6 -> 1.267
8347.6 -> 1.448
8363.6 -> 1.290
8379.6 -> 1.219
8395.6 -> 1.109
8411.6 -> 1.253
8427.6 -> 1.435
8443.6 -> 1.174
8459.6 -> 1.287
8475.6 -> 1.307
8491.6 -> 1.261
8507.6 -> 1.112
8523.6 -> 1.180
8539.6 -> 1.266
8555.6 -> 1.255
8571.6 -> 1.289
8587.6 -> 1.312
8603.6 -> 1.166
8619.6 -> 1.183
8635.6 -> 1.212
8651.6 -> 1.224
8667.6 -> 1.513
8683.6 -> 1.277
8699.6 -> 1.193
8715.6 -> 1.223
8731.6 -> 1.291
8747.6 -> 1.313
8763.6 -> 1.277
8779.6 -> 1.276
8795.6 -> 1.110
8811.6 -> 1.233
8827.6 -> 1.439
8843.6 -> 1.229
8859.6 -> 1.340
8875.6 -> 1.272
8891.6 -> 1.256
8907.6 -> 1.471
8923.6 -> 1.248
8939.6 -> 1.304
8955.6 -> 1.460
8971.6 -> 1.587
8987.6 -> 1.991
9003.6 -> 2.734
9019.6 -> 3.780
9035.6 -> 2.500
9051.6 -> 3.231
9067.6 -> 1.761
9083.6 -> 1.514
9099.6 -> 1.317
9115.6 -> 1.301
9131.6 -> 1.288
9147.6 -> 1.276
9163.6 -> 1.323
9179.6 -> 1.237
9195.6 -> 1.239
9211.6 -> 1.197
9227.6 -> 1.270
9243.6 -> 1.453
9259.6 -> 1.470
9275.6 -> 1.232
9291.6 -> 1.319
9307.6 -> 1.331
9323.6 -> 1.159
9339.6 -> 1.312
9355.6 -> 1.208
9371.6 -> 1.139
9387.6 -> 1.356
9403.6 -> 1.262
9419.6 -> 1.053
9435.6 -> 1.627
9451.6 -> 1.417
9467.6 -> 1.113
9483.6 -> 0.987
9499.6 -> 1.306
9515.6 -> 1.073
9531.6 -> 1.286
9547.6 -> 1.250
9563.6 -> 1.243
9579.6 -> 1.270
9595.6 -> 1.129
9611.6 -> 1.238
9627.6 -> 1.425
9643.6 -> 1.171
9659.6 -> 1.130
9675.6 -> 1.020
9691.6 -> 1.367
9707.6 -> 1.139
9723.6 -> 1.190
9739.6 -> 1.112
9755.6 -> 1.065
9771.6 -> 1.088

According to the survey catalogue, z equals 0.37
